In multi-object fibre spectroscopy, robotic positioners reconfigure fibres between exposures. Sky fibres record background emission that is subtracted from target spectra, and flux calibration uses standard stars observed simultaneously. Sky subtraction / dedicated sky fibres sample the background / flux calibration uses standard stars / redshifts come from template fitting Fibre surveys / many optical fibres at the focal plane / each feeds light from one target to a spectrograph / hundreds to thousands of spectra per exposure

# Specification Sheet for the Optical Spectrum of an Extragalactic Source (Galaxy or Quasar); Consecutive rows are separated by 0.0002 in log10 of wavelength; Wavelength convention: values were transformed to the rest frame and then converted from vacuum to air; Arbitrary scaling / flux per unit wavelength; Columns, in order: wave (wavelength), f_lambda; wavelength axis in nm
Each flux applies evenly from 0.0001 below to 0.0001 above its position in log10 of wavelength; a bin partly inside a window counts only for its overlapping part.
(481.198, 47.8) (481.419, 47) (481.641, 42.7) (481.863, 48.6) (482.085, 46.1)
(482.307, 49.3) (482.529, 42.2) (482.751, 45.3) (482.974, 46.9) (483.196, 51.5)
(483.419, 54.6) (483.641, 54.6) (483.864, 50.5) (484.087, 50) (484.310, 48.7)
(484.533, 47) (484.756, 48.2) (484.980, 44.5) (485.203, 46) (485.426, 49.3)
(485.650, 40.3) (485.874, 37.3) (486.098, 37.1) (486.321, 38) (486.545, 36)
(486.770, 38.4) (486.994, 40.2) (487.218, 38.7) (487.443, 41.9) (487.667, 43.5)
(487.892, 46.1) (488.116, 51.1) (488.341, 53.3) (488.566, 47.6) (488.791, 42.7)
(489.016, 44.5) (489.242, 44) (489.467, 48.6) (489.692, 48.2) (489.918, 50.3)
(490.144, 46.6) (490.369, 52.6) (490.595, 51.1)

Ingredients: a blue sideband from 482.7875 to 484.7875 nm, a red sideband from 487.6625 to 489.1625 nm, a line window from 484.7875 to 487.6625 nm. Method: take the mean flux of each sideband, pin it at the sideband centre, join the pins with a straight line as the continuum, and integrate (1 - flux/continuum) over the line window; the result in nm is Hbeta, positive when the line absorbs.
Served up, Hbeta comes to 0.45 nm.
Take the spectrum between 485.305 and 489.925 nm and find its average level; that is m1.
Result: 43.5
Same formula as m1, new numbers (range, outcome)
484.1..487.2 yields 42.5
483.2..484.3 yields 52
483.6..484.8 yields 49.6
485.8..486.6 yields 37.2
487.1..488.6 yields 45.9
